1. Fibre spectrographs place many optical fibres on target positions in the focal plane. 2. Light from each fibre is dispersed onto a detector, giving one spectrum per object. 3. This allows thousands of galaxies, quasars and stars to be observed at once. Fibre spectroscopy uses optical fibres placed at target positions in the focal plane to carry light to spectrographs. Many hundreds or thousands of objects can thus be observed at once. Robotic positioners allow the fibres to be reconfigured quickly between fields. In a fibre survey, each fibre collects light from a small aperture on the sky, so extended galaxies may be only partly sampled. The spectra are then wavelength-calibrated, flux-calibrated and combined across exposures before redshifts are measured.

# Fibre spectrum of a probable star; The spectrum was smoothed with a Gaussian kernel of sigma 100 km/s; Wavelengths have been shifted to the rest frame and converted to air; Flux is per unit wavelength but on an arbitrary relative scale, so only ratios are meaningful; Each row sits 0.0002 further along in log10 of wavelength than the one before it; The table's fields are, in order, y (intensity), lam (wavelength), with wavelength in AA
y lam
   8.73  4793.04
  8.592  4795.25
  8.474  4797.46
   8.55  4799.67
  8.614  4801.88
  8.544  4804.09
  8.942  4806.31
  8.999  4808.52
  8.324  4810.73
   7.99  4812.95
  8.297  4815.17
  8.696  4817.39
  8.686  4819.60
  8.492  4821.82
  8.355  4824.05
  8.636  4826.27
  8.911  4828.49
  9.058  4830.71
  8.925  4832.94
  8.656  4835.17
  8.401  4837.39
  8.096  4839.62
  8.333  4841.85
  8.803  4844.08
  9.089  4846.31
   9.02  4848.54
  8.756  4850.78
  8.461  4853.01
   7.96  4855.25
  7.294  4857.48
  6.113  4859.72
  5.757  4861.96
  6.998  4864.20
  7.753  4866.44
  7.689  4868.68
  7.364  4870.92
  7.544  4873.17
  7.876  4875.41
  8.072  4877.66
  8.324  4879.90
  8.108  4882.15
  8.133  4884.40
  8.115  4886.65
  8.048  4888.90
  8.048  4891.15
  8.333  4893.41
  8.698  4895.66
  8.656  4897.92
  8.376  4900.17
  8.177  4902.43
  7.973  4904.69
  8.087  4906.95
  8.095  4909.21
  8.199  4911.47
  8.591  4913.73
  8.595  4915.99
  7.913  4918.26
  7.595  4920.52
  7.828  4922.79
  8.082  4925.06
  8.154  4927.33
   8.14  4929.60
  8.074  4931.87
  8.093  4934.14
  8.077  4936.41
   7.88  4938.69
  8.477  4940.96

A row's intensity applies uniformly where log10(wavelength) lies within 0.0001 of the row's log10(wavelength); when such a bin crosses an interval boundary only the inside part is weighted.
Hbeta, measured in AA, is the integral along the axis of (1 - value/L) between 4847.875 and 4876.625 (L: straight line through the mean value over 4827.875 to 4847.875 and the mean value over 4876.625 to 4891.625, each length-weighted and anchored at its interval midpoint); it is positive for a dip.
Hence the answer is 2.9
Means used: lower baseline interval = 8.7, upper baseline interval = 8.13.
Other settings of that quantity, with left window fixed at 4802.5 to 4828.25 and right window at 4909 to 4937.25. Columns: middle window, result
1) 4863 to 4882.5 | 1.4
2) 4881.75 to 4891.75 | 0.2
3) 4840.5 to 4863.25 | 1.2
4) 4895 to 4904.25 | -0.2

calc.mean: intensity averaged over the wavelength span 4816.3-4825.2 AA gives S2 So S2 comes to 8.56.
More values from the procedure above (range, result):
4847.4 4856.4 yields 8.55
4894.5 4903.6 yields 8.47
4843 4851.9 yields 8.92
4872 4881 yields 7.95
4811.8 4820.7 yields 8.42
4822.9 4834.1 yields 8.77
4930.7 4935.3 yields 8.09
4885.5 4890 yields 8.08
